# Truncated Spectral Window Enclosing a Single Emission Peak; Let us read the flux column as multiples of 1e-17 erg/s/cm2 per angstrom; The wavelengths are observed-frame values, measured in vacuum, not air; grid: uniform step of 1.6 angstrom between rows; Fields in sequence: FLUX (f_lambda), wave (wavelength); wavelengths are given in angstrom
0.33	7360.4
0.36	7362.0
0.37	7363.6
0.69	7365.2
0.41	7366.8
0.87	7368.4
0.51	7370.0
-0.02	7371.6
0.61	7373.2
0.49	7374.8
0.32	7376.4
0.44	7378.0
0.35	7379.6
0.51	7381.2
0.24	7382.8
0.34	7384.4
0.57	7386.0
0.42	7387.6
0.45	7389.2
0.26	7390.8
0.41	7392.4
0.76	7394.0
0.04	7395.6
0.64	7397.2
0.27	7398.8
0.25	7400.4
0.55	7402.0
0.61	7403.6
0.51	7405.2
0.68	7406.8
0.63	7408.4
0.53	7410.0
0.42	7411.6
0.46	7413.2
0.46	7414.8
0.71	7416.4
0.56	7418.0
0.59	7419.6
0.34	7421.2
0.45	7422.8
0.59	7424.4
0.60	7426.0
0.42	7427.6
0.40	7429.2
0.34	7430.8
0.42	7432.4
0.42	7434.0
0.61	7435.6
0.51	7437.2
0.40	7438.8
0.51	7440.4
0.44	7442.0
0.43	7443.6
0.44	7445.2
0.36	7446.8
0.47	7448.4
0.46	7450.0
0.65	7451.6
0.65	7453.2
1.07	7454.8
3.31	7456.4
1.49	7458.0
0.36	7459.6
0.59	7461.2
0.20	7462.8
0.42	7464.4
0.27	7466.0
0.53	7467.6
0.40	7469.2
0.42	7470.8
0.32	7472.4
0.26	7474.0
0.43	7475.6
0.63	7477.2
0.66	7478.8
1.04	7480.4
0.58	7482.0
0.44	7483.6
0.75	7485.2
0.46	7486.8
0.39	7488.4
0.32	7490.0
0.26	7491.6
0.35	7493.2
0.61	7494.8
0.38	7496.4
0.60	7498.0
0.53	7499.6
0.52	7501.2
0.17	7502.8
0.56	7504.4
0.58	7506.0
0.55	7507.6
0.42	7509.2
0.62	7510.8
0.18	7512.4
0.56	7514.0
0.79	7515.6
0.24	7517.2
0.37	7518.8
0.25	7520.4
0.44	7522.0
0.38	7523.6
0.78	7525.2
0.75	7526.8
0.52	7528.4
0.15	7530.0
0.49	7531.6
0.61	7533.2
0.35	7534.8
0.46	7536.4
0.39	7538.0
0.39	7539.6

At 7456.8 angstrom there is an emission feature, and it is H-alpha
